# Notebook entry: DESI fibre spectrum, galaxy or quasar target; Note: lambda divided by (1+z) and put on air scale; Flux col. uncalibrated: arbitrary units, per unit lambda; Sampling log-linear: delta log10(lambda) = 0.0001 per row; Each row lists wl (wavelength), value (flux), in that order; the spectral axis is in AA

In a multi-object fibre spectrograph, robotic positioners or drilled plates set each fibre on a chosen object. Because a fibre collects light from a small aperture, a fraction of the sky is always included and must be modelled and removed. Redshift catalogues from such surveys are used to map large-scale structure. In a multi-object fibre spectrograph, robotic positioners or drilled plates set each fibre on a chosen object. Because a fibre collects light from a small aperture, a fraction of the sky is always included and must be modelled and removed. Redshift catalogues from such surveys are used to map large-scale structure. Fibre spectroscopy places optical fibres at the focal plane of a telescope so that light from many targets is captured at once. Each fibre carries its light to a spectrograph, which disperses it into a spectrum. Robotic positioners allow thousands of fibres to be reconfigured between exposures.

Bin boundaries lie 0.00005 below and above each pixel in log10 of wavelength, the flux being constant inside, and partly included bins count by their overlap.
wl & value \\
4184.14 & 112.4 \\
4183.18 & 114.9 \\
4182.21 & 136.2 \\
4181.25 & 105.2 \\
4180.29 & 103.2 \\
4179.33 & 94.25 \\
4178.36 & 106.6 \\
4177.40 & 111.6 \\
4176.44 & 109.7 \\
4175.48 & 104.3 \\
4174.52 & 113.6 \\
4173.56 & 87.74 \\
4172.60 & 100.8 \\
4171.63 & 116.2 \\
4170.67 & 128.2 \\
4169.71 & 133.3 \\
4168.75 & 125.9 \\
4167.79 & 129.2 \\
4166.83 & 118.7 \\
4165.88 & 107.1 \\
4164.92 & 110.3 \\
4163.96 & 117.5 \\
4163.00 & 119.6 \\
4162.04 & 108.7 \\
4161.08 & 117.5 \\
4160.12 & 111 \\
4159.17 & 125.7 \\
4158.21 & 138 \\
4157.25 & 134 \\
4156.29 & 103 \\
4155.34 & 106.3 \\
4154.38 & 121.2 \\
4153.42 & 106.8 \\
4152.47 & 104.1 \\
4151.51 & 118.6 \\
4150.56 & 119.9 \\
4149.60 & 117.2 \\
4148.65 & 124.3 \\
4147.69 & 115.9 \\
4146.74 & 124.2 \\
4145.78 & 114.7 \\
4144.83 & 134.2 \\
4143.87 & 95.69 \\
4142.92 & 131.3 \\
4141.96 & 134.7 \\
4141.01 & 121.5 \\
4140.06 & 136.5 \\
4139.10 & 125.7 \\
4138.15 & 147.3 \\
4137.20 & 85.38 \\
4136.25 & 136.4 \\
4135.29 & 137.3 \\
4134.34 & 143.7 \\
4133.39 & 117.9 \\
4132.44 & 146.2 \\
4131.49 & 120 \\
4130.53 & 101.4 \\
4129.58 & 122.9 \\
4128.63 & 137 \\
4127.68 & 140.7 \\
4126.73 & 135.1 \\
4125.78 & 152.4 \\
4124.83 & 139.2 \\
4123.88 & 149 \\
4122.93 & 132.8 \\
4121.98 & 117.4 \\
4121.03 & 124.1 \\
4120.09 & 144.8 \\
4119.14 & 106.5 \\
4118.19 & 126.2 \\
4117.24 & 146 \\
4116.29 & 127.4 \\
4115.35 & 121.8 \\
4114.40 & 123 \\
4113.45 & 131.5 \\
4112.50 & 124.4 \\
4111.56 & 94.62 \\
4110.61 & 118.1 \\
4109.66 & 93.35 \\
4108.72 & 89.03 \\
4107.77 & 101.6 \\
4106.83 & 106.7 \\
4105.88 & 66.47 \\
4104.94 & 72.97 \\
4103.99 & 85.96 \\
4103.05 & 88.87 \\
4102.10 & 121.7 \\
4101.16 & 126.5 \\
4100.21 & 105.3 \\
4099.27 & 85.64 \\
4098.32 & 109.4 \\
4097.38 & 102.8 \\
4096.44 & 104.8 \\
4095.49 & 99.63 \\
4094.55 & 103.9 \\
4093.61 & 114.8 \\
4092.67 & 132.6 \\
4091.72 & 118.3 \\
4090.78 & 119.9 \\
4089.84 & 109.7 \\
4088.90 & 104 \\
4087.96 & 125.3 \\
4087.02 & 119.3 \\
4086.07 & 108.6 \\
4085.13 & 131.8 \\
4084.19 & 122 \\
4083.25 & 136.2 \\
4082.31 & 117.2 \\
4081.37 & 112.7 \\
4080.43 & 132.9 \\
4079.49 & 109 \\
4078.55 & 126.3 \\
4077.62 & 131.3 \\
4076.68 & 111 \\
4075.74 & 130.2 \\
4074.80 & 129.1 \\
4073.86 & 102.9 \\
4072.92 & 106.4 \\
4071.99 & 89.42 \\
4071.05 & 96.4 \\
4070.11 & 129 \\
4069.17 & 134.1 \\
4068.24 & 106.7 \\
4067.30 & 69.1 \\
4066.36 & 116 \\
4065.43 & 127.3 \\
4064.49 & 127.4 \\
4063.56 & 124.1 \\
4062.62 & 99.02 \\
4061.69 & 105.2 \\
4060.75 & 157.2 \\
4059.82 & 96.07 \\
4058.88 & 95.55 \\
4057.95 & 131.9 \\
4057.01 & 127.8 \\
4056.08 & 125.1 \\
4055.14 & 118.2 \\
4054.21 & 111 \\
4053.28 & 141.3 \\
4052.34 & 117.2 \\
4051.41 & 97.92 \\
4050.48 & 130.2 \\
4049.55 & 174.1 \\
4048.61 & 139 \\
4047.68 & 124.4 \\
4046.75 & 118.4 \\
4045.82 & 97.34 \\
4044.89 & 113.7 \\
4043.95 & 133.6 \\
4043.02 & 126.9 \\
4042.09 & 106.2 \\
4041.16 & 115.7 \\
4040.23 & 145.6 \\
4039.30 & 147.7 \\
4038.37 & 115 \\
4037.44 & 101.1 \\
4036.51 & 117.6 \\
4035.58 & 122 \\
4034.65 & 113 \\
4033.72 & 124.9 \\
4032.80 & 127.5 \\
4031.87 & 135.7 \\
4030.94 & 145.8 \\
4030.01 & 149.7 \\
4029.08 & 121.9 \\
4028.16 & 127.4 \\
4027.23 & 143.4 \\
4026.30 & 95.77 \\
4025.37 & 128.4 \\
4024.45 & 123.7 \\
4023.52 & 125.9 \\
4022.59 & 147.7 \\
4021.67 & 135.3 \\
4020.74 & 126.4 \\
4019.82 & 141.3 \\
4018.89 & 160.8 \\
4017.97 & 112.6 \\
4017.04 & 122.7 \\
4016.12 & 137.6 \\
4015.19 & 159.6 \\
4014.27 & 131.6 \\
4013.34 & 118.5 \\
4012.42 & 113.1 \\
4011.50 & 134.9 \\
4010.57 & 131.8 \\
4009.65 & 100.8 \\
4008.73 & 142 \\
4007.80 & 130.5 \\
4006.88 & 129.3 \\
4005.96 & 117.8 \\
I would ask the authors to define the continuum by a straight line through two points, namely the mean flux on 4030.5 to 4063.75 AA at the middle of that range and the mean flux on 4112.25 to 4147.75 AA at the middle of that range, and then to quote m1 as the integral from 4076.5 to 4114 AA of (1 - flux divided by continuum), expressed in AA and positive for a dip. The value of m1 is 4.6 AA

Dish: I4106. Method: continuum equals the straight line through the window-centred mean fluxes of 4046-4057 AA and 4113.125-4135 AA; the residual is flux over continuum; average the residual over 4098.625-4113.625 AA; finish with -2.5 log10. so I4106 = 0.28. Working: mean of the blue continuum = 126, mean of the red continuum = 131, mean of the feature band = 100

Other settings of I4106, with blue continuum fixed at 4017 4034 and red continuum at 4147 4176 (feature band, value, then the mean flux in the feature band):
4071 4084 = 0.076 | 117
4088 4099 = 0.120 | 111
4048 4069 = 0.069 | 120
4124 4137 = -0.109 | 132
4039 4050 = 0.012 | 128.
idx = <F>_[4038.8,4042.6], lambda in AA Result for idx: 129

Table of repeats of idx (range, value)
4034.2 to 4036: 117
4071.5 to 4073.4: 98.1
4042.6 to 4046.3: 118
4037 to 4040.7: 128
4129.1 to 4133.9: 122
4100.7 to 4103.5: 112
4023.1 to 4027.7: 123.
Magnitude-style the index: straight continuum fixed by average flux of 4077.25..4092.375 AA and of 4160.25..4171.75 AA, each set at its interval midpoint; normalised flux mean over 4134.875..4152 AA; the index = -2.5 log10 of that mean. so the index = -0.03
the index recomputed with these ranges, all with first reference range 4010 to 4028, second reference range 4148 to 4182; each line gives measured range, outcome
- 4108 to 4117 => 0.06 mag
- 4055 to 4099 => 0.08 mag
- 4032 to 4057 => 0.04 mag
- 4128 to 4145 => -0.08 mag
